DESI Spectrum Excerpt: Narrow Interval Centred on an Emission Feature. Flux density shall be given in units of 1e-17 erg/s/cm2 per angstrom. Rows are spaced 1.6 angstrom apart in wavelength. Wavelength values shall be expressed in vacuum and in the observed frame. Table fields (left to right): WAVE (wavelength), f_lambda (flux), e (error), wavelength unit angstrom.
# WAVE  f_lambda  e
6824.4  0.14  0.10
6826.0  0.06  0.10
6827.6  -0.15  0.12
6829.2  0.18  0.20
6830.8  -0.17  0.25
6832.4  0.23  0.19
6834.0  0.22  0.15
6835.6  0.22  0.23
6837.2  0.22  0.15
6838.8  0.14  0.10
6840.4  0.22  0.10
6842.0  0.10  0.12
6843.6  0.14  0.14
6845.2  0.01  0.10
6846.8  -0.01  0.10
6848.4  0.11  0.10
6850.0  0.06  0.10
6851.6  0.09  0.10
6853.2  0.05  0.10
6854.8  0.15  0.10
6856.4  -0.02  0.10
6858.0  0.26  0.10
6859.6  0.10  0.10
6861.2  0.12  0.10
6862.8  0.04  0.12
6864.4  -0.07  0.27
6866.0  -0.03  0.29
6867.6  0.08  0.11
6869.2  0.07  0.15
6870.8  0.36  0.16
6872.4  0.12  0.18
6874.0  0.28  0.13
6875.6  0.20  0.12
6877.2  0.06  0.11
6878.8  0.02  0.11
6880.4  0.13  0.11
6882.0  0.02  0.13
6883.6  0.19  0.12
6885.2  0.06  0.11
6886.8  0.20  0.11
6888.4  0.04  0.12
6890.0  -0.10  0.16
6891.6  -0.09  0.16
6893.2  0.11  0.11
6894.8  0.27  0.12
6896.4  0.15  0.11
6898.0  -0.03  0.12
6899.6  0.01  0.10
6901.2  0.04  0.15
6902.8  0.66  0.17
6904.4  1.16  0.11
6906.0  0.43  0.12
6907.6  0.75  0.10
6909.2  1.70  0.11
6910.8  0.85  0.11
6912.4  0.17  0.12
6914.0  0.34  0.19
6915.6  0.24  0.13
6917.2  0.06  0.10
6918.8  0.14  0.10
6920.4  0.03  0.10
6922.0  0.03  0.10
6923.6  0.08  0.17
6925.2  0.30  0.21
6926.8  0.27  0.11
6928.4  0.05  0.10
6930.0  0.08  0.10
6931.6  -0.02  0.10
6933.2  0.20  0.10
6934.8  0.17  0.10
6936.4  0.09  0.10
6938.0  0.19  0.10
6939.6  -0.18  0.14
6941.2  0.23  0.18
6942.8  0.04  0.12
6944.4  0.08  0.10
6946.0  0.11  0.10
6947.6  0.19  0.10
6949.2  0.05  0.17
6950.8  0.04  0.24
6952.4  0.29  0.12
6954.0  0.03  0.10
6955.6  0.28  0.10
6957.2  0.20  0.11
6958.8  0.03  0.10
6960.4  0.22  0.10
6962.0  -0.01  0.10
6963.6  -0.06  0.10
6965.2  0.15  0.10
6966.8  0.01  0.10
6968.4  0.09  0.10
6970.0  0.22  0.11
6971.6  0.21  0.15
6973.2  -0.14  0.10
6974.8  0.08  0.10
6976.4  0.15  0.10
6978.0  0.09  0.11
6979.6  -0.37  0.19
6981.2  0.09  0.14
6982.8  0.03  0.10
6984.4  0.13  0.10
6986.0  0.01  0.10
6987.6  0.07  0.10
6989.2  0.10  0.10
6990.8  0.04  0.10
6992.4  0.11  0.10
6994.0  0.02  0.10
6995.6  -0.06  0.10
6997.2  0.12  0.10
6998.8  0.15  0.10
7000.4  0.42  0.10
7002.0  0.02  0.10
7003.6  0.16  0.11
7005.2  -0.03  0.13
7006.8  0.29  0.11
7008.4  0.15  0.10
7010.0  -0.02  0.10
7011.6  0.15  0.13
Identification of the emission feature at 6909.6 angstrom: [O II] 3727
